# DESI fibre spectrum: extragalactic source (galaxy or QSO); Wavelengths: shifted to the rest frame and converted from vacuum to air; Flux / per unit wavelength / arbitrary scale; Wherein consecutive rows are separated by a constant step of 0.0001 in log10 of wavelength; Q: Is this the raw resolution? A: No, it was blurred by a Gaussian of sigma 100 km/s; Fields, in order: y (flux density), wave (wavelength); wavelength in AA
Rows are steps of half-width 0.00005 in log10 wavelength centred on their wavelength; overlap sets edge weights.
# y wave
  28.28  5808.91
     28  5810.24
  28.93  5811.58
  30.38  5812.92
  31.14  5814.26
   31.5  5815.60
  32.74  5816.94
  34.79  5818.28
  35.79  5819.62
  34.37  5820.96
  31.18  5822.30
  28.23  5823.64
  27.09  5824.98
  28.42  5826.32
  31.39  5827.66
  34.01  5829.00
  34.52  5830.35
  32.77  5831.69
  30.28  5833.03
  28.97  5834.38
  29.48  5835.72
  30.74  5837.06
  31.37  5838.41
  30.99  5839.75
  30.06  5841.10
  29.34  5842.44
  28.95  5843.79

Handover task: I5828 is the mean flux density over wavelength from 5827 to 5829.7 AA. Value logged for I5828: 32.7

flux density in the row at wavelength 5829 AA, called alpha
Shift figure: 34.01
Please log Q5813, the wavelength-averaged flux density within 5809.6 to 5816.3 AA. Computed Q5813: 30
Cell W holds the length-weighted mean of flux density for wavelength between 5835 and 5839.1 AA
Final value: 30.6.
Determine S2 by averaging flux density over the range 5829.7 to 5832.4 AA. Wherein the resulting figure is 33.7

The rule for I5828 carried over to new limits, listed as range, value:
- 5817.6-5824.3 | 32.9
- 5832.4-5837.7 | 29.9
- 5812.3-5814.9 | 30.7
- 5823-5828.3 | 28.8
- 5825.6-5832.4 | 32.2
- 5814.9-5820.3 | 33.7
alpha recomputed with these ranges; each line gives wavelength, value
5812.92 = 30.38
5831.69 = 32.77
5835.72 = 29.48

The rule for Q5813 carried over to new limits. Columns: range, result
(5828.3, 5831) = 34.2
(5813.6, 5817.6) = 31.8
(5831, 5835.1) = 30.7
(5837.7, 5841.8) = 30.8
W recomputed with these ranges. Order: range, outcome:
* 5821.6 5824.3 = 29.8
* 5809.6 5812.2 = 28.4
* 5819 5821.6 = 35.1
